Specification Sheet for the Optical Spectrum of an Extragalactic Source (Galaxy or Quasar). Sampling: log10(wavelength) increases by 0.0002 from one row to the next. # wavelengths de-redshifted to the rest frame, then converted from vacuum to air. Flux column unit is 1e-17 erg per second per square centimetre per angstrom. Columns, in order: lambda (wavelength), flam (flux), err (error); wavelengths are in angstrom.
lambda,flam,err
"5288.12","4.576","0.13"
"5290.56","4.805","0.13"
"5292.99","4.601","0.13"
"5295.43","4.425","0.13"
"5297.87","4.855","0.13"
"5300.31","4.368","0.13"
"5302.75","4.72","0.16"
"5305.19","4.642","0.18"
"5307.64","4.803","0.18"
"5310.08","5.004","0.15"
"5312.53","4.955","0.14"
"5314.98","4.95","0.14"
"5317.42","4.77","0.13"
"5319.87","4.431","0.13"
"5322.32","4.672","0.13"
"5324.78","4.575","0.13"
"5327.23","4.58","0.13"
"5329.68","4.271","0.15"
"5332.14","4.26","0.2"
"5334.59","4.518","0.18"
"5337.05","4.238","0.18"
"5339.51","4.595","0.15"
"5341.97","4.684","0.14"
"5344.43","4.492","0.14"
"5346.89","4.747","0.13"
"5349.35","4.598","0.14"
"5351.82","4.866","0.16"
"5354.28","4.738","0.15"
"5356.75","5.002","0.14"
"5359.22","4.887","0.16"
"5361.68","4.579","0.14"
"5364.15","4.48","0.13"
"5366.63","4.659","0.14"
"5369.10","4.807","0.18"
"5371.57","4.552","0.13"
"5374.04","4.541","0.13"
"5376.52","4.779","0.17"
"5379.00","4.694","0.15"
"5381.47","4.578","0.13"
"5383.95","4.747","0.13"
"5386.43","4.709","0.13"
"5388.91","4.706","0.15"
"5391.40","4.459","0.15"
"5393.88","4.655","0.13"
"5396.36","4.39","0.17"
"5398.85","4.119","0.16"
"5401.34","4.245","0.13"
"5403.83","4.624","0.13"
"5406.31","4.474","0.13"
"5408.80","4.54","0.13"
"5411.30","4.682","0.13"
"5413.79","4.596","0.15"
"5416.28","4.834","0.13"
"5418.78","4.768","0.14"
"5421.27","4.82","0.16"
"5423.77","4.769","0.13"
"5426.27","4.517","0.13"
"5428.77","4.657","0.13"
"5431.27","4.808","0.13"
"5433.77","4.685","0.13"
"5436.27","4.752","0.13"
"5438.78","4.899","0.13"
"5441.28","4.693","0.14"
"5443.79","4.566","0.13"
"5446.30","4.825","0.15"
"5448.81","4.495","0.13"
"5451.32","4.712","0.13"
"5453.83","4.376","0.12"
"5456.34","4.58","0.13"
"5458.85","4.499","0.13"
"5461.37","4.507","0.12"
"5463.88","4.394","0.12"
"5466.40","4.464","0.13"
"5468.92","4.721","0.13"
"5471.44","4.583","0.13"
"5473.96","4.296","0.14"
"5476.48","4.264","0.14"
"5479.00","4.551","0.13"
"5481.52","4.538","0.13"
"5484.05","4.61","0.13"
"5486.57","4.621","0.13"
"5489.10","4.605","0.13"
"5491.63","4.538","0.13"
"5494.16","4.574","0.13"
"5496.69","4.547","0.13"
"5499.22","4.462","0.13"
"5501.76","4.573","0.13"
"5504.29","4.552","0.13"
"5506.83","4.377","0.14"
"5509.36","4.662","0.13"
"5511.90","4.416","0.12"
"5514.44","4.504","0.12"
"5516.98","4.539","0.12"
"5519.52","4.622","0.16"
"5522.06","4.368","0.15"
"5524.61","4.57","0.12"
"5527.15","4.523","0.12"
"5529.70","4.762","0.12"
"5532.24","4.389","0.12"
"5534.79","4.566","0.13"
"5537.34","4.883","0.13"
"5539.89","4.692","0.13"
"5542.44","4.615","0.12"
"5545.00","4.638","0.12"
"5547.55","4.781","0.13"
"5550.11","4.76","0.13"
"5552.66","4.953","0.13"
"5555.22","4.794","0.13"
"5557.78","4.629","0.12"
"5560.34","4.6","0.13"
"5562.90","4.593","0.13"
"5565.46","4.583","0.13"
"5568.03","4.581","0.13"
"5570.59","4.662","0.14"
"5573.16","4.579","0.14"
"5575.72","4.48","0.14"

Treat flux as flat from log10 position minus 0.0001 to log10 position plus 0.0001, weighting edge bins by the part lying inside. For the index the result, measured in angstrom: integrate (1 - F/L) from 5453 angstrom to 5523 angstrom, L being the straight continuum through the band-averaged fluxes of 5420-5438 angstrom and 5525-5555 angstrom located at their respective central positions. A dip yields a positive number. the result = 2.8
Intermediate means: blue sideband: 4.72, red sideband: 4.69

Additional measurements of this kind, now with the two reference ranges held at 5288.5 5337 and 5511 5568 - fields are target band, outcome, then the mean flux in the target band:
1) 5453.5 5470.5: 0.4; 4.51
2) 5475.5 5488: 0.3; 4.53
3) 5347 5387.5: -0.6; 4.7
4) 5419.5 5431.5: -0.2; 4.71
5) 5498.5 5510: 0.3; 4.52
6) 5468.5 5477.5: 0.4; 4.45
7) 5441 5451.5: 0.0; 4.65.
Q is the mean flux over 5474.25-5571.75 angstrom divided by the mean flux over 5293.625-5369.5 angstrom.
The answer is 0.99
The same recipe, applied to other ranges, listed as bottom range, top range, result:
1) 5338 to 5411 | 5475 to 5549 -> 0.99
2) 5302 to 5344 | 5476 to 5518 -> 0.98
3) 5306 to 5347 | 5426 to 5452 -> 1.02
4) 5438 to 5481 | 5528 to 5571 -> 1.03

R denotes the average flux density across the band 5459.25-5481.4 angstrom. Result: 4.48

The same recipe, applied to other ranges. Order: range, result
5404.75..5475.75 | 4.62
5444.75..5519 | 4.53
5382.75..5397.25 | 4.62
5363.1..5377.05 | 4.63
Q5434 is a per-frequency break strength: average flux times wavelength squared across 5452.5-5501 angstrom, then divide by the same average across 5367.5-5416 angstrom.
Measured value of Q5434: 1.02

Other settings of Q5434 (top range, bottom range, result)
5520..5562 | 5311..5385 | 1.08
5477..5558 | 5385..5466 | 1.03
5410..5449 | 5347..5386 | 1.03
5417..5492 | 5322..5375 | 1.04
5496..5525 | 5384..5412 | 1.04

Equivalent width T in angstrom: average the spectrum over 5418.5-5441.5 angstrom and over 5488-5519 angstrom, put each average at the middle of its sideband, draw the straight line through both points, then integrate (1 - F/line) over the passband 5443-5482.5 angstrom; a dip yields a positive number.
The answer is 1.1 angstrom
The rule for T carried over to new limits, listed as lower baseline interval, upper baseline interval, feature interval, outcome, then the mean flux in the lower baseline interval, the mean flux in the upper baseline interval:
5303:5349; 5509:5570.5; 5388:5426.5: 0.4 angstrom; 4.62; 4.63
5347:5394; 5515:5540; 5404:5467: 0.1 angstrom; 4.69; 4.58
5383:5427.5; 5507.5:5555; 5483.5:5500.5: 0.2 angstrom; 4.59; 4.63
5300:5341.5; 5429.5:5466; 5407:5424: -0.3 angstrom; 4.62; 4.62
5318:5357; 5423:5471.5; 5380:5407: 0.5 angstrom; 4.57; 4.62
